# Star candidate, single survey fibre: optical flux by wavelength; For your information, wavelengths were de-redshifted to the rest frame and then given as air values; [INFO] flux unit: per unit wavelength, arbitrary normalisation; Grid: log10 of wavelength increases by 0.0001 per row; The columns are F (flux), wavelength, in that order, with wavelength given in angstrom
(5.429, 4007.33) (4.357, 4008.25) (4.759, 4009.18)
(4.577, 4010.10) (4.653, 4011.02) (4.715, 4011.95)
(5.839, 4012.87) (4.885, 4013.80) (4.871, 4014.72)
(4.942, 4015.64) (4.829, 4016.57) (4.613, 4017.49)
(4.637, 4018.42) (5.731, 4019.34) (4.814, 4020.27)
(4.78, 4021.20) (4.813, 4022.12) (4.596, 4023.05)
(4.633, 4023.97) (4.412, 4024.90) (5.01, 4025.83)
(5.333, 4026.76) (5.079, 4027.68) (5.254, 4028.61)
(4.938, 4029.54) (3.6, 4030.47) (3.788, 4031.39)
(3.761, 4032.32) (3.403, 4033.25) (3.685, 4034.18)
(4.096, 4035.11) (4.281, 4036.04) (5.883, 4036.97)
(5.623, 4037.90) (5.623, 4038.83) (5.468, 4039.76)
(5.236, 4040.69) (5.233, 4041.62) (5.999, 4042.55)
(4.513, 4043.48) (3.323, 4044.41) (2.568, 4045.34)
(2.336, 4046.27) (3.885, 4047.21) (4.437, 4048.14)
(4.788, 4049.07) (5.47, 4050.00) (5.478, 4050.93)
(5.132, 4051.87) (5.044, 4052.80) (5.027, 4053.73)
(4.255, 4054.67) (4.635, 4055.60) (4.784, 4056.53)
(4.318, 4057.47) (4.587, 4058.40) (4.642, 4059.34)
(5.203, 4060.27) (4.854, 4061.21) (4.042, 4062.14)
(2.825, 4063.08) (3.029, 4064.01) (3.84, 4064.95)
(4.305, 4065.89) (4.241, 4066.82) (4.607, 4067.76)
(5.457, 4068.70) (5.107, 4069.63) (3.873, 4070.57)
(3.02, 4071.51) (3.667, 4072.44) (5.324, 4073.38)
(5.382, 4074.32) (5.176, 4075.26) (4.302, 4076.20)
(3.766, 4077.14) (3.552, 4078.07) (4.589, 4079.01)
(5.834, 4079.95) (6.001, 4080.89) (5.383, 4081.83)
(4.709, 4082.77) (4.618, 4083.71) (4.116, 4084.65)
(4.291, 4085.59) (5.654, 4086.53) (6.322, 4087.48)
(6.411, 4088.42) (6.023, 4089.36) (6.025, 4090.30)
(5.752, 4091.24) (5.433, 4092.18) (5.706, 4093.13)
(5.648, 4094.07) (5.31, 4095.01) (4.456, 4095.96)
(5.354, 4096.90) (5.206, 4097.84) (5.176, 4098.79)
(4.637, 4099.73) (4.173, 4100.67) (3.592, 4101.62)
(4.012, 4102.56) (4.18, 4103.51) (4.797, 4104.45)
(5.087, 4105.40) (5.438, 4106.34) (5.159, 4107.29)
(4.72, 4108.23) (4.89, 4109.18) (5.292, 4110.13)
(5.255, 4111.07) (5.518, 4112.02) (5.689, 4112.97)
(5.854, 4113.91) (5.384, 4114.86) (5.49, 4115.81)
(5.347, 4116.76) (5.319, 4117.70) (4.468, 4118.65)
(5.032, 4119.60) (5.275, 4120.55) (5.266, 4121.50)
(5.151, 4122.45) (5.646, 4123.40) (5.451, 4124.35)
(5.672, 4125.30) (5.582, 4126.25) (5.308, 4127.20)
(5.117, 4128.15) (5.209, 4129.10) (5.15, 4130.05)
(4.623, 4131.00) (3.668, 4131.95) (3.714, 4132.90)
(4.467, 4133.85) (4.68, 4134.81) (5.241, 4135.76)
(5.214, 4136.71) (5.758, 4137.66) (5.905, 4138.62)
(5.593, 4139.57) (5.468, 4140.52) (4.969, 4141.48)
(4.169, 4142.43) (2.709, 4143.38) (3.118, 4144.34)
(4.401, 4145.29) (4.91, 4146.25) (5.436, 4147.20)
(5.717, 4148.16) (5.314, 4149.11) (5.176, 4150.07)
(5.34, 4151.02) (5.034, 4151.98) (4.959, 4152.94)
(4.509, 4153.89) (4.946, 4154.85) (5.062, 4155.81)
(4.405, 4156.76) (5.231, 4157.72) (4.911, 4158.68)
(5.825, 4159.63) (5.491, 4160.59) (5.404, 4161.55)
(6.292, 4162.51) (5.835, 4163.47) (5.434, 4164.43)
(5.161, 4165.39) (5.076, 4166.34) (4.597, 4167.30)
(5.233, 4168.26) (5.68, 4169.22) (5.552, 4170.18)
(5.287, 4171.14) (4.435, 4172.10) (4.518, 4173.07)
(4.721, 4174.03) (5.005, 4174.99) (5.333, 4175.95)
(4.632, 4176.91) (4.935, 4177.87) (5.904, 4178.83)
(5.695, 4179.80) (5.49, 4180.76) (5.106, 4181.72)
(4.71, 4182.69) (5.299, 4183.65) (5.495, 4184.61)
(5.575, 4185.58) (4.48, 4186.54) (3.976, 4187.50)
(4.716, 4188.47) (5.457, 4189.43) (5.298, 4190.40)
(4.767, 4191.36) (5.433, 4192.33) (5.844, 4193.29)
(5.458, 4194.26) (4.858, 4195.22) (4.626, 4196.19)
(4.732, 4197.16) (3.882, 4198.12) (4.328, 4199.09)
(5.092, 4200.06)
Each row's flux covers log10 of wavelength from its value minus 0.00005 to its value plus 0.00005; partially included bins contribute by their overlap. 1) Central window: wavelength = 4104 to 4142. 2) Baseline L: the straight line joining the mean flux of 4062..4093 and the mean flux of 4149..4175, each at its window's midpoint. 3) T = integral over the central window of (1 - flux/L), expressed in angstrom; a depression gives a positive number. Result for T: -1.5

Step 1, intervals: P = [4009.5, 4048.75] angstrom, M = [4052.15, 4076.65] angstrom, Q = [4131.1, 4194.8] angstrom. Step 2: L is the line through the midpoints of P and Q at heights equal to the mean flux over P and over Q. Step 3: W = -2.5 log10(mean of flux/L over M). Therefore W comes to 0.07 mag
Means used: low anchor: 4.64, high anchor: 5.05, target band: 4.45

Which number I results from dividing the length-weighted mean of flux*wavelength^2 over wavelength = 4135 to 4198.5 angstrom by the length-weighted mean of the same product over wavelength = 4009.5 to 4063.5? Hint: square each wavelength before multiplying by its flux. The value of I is 1.2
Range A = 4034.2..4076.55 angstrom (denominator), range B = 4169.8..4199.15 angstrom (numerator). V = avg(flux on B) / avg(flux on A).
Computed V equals 1.1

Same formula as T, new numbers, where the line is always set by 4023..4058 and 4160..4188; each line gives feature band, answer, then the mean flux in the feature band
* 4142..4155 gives 0.98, 4.69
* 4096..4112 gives 0.20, 4.82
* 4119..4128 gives -0.70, 5.35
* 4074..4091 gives -1.20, 5.13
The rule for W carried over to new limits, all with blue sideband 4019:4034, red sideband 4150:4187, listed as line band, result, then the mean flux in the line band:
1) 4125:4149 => 0.04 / 4.87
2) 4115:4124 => -0.05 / 5.23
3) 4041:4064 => 0.06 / 4.45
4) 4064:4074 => 0.11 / 4.3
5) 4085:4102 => -0.09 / 5.29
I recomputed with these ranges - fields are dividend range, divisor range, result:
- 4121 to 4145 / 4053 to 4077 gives 1.15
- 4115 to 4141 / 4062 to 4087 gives 1.18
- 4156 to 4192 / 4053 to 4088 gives 1.18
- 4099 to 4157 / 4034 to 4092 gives 1.09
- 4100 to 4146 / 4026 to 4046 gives 1.12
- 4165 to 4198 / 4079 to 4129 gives 1.01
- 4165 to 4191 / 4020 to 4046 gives 1.18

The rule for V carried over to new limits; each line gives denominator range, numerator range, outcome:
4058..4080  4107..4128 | 1.22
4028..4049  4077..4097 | 1.19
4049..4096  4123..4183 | 1.05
